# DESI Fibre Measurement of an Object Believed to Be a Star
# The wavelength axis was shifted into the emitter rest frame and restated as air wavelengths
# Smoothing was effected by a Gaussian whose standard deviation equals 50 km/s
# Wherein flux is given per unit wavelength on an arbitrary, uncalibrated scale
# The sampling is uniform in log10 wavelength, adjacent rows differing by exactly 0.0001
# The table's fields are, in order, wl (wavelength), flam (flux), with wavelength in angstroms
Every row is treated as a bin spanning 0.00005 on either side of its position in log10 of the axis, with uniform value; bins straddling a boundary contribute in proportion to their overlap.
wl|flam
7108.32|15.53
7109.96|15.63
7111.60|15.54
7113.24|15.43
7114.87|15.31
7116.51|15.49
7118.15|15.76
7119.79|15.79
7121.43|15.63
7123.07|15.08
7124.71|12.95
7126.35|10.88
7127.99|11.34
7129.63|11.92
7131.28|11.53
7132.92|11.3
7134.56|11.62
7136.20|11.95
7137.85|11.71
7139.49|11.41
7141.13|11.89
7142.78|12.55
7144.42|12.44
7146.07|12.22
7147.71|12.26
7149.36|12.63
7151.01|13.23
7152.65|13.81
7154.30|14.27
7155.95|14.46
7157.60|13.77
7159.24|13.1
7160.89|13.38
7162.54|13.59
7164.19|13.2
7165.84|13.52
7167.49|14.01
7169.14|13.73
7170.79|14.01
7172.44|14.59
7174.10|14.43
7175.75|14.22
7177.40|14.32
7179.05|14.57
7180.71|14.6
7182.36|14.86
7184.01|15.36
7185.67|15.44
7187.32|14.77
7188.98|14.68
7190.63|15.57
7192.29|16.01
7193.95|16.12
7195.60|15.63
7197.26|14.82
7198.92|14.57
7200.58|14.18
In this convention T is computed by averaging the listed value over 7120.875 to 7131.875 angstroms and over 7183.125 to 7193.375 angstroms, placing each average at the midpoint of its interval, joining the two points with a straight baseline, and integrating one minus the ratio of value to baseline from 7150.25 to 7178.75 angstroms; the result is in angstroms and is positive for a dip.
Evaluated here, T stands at 0.9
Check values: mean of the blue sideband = 12.7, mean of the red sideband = 15.3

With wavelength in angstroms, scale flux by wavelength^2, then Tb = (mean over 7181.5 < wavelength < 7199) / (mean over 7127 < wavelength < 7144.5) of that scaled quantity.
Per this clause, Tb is 1.3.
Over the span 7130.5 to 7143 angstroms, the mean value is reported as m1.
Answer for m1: 11.7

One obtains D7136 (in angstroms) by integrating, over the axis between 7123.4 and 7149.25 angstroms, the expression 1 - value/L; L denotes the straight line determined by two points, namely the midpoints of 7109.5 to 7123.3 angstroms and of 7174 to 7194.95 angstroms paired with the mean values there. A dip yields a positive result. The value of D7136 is 5.8 angstroms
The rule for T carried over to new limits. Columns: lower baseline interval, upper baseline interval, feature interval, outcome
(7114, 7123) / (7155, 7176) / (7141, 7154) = 1.6 angstroms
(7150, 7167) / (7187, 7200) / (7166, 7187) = 0.0 angstroms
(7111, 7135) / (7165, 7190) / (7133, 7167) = 3.1 angstroms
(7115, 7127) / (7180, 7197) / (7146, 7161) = 1.6 angstroms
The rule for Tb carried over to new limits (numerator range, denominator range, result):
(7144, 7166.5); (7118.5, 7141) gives 1.06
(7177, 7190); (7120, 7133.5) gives 1.18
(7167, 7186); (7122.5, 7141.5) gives 1.23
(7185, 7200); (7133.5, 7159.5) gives 1.22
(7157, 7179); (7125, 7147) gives 1.19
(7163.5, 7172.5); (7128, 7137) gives 1.20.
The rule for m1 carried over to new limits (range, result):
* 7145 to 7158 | 13.3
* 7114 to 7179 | 13.3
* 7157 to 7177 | 13.8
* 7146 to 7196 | 14.2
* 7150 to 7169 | 13.7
